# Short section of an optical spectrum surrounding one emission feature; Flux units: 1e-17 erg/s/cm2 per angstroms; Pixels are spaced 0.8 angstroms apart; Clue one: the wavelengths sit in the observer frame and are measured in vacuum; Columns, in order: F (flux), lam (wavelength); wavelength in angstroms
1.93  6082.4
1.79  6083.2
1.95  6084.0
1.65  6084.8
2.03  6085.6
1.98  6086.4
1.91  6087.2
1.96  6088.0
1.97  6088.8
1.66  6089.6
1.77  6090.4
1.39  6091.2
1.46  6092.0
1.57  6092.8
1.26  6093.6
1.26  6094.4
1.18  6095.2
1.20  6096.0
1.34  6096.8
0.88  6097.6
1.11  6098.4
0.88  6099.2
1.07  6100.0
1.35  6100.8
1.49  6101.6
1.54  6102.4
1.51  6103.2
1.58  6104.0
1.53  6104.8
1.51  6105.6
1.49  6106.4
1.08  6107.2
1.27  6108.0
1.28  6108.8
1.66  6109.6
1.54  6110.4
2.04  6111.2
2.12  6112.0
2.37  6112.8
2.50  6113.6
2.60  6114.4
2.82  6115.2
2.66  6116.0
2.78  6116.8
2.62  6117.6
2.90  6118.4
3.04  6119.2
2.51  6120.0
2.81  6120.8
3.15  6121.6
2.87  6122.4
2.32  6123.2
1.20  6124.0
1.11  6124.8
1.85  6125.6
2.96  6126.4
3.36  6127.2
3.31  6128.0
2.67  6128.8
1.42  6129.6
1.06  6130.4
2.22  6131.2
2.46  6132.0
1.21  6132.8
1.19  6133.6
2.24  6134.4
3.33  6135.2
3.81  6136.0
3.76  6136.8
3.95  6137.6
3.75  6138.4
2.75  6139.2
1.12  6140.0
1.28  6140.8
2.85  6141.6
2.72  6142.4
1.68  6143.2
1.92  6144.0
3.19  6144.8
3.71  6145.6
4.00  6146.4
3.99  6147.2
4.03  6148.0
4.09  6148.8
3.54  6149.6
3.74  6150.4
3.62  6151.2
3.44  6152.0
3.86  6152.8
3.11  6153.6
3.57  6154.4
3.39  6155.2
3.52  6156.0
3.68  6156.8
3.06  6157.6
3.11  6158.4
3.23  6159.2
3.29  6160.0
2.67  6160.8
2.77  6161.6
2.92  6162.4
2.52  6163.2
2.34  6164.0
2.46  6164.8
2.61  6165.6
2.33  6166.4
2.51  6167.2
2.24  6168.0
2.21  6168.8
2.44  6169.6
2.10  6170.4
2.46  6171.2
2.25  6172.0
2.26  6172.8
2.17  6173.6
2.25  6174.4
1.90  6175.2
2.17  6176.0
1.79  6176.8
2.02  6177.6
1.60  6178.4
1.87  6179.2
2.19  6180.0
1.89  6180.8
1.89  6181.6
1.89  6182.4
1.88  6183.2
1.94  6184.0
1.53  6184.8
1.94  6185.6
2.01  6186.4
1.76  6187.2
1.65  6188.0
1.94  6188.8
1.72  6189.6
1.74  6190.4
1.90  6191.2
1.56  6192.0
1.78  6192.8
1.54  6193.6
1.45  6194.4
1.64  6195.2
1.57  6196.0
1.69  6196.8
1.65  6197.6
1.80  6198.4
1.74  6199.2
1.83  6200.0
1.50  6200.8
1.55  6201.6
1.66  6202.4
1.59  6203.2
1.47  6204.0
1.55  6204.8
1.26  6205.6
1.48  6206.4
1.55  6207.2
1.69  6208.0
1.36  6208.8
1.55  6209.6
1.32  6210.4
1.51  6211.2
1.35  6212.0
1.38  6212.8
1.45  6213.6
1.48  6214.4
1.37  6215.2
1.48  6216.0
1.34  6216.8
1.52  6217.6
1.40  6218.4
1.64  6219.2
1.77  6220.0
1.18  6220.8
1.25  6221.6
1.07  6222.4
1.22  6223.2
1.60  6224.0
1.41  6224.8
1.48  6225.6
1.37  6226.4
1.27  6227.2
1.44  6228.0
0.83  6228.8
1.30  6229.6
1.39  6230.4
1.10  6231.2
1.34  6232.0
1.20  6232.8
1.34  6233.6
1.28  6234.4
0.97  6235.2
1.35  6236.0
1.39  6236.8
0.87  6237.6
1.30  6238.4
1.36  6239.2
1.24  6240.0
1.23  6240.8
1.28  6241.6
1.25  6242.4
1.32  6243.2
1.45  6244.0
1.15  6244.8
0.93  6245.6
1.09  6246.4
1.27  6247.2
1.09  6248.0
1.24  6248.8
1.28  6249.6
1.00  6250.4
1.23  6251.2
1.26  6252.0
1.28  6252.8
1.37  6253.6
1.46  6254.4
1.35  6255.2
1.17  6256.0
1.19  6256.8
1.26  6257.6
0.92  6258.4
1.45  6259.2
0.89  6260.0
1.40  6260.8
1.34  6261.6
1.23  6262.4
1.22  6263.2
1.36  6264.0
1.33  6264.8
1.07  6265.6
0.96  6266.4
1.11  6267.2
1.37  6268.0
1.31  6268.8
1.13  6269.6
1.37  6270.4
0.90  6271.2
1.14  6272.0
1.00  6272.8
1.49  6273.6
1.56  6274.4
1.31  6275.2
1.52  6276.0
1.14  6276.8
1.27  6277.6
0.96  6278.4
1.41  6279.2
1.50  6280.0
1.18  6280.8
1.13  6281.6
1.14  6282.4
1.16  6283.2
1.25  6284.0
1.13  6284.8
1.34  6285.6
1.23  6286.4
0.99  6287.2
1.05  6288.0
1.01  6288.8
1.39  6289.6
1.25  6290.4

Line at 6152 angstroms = C IV 1549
